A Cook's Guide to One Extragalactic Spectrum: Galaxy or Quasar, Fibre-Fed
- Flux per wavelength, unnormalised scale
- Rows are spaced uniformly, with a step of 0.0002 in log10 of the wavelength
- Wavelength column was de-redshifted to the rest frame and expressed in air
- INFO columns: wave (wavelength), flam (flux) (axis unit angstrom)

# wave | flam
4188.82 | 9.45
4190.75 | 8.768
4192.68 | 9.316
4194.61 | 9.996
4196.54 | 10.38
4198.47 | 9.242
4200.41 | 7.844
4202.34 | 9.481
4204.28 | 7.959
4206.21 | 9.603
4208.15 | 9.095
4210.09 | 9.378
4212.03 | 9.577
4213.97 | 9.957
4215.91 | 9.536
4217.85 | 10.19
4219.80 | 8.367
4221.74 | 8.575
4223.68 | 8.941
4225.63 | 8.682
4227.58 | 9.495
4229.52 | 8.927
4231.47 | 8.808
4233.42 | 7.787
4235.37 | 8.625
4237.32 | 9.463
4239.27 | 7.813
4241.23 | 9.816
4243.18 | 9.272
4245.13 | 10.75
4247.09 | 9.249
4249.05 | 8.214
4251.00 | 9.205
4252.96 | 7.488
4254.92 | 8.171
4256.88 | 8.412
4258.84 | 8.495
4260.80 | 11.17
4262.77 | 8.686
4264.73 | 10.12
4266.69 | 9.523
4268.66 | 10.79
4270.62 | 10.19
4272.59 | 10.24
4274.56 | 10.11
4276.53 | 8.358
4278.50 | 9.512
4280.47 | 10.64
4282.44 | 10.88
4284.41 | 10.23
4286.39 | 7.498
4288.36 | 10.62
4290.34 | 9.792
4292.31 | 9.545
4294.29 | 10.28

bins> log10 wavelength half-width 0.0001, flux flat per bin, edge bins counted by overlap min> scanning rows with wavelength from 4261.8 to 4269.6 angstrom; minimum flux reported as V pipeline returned 8.686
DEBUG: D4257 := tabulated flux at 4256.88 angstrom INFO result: 8.412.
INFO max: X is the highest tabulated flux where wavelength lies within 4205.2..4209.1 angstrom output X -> 9.603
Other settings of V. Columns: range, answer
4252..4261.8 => 7.488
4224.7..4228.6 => 8.682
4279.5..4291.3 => 7.498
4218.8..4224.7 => 8.367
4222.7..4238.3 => 7.787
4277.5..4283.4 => 9.512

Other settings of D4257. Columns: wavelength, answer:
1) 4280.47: 10.64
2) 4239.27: 7.813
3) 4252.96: 7.488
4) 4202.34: 9.481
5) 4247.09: 9.249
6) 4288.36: 10.62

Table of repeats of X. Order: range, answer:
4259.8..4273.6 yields 11.17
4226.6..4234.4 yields 9.495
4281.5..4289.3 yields 10.88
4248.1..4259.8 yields 9.205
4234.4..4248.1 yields 10.75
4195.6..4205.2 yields 10.38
